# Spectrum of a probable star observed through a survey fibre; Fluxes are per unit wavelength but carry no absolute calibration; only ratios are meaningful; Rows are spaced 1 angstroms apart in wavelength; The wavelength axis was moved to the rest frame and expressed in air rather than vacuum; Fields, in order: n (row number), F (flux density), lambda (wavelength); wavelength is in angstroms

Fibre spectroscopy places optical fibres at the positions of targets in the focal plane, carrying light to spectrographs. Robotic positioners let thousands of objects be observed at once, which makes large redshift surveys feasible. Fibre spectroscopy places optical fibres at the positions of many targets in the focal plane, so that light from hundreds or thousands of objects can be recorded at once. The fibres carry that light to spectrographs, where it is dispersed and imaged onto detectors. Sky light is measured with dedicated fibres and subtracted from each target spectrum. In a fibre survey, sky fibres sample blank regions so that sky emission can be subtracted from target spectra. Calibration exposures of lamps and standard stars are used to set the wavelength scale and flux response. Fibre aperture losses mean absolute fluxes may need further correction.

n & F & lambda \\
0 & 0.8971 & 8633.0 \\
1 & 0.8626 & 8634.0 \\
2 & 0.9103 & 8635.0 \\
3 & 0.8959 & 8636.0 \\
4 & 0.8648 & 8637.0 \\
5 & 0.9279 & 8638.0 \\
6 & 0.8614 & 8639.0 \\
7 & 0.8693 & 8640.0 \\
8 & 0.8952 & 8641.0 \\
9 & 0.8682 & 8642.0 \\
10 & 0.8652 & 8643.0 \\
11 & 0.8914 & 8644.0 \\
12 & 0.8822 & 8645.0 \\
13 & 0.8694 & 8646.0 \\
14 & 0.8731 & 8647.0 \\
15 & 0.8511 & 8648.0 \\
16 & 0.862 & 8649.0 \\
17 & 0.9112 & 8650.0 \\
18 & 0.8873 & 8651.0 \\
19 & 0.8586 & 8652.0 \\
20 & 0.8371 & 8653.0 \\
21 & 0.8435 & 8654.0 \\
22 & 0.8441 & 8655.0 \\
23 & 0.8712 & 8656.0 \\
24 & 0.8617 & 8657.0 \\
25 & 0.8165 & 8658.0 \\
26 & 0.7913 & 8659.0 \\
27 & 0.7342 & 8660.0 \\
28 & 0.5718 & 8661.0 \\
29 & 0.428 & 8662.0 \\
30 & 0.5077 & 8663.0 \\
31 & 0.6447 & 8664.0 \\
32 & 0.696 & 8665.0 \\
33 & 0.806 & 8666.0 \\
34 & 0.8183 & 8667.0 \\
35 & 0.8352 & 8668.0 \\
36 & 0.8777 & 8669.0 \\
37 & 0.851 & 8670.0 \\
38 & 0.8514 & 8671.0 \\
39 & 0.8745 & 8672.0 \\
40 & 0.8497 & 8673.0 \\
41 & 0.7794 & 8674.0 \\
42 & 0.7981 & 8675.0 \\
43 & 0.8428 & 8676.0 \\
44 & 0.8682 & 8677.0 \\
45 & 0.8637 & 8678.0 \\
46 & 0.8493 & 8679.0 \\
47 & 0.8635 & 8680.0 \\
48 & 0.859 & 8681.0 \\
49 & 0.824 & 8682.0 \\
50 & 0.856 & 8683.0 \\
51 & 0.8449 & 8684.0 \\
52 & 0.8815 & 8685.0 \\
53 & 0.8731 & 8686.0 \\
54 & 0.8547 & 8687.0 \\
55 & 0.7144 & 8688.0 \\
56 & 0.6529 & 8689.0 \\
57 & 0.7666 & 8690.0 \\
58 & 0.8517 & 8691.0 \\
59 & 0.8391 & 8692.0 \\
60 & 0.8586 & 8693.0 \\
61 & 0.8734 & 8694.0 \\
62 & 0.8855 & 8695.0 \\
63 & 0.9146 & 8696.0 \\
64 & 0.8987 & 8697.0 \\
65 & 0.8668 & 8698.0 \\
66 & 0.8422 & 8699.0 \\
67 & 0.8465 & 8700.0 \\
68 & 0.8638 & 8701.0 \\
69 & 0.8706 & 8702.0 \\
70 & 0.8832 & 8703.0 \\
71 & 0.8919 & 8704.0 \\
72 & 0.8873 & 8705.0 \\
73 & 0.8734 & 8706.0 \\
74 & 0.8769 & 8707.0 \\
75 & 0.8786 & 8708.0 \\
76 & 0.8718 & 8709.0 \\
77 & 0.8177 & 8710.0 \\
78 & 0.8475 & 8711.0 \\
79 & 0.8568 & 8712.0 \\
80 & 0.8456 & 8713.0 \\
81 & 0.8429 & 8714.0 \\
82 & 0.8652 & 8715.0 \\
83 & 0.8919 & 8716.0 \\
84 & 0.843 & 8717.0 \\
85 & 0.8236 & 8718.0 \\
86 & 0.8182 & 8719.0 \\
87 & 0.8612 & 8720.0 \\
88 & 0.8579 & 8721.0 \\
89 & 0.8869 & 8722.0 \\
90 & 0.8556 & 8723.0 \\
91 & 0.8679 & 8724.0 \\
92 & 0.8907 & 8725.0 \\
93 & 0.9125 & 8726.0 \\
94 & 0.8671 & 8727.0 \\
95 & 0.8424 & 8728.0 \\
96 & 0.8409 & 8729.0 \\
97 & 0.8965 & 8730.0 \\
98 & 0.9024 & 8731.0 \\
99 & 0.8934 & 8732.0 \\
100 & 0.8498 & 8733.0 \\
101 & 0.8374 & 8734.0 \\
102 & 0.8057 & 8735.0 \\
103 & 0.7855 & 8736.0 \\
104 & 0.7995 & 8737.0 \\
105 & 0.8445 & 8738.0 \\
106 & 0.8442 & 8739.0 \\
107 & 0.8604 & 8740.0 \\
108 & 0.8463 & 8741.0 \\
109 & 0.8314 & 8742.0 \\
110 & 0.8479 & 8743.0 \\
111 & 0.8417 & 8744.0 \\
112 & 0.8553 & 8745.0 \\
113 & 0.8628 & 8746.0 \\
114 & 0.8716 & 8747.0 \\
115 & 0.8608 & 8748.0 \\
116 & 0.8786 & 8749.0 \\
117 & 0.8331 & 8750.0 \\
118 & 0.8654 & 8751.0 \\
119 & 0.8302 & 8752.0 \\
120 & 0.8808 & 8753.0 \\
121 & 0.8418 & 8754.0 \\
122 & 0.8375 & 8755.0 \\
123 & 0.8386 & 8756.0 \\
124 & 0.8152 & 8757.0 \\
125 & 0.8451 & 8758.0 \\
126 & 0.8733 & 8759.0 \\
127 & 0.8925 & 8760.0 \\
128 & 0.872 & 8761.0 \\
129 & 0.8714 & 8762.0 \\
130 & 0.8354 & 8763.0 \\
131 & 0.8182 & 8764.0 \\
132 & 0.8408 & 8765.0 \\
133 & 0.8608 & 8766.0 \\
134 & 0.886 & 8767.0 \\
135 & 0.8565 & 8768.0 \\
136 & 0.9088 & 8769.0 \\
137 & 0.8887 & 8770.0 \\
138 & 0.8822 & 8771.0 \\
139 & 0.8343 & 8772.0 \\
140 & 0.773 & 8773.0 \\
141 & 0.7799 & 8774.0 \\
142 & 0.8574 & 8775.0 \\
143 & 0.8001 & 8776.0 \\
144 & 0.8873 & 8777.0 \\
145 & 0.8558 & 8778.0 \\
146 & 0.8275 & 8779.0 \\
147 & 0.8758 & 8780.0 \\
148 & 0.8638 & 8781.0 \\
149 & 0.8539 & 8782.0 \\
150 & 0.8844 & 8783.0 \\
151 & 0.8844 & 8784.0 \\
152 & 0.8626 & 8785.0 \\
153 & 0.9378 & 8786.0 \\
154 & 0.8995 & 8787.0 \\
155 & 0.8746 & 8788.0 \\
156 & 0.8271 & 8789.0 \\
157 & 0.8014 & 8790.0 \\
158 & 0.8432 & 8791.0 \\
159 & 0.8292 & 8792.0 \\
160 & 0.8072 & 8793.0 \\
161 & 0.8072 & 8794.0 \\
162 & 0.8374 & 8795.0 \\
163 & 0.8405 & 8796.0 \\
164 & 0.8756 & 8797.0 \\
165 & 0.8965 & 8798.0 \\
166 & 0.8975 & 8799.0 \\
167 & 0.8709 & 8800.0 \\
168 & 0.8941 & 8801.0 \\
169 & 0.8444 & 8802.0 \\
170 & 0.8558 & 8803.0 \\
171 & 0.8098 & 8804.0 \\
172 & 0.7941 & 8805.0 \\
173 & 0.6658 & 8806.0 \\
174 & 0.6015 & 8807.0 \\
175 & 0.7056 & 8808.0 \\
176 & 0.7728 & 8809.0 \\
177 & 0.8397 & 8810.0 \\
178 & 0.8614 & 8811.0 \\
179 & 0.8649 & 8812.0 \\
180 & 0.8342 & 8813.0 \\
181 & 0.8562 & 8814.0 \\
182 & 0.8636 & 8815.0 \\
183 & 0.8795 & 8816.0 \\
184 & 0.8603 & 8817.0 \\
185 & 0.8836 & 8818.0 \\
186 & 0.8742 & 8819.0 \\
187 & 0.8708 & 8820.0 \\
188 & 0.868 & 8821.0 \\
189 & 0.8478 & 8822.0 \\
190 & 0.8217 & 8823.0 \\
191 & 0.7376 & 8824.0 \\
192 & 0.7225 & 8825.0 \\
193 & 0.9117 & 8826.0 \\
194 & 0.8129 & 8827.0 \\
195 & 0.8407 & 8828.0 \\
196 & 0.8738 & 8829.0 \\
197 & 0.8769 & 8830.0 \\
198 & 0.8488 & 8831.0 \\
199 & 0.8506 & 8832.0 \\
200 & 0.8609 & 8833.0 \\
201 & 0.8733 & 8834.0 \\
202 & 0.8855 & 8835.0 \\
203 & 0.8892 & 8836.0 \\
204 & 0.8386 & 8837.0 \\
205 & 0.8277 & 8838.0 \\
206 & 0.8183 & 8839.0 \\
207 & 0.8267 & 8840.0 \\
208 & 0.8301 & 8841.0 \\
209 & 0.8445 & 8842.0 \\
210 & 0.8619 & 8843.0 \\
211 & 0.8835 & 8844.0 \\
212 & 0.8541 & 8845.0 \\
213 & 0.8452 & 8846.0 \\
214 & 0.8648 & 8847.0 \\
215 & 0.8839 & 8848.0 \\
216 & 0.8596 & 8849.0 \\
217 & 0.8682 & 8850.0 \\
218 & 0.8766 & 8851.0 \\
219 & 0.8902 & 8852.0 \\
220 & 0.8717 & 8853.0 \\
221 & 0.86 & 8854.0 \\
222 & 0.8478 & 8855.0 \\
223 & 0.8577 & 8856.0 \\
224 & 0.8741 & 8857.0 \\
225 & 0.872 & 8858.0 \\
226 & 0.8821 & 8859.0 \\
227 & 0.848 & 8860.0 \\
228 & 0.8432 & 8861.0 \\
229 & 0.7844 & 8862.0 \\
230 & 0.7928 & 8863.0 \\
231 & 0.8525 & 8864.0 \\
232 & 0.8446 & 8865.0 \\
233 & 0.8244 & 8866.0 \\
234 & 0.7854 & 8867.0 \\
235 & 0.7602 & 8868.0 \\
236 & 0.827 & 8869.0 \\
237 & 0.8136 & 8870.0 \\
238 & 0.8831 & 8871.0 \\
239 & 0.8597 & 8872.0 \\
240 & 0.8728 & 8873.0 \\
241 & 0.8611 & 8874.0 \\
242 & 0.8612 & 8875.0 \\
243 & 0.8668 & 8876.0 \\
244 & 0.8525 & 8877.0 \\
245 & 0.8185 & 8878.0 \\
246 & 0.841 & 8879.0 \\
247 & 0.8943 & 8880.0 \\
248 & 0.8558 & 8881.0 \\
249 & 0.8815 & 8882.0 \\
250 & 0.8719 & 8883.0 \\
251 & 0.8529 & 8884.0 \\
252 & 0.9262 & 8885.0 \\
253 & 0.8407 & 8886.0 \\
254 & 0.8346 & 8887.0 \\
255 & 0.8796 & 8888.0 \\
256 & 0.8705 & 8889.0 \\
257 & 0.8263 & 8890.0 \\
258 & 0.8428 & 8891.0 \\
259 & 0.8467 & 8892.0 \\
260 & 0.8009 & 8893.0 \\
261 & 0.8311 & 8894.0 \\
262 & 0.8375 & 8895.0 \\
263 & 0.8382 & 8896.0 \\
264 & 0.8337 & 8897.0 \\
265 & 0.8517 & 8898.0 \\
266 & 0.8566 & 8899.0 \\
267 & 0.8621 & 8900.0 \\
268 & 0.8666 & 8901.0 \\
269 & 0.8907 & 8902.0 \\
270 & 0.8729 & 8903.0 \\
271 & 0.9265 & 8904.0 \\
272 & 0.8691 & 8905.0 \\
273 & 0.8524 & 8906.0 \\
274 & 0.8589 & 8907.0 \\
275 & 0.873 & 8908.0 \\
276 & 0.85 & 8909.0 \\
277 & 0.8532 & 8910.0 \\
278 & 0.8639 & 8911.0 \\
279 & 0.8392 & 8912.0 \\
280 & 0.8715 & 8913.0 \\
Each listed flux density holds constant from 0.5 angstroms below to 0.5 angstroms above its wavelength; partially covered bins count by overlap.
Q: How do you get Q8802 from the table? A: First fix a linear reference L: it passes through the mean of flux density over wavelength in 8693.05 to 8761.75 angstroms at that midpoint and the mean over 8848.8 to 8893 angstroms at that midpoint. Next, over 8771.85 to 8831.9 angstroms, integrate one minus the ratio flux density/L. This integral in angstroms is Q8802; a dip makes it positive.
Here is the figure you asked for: 1.18 angstroms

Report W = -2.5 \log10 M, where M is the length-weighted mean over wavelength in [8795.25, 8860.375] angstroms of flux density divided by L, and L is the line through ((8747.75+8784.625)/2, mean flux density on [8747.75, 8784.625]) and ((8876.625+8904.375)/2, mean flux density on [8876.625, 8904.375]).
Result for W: 0.01 mag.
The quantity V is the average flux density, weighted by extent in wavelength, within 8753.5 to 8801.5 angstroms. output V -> 0.855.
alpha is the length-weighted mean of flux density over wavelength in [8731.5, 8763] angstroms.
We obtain 0.849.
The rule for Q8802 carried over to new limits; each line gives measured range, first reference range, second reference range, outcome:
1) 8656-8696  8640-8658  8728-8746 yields 2.8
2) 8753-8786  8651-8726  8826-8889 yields -0.5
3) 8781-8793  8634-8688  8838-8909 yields -0.3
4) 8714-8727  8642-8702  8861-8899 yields -0.6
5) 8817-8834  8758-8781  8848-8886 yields 0.2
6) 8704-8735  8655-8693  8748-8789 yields -1.4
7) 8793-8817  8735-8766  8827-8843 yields 0.7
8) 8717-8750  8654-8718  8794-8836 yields -1.0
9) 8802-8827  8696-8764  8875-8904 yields 1.2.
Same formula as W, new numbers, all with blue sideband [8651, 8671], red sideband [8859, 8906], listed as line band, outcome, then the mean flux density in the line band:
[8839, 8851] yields -0.03 mag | 0.856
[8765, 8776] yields -0.05 mag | 0.85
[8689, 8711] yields -0.10 mag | 0.86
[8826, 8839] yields -0.03 mag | 0.857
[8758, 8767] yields -0.07 mag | 0.859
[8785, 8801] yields -0.05 mag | 0.858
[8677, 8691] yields -0.07 mag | 0.826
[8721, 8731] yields -0.11 mag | 0.874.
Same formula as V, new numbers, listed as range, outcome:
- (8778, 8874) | 0.844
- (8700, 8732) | 0.866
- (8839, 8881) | 0.849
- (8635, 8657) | 0.873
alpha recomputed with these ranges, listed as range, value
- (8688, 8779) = 0.853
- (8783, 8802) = 0.861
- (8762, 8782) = 0.85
